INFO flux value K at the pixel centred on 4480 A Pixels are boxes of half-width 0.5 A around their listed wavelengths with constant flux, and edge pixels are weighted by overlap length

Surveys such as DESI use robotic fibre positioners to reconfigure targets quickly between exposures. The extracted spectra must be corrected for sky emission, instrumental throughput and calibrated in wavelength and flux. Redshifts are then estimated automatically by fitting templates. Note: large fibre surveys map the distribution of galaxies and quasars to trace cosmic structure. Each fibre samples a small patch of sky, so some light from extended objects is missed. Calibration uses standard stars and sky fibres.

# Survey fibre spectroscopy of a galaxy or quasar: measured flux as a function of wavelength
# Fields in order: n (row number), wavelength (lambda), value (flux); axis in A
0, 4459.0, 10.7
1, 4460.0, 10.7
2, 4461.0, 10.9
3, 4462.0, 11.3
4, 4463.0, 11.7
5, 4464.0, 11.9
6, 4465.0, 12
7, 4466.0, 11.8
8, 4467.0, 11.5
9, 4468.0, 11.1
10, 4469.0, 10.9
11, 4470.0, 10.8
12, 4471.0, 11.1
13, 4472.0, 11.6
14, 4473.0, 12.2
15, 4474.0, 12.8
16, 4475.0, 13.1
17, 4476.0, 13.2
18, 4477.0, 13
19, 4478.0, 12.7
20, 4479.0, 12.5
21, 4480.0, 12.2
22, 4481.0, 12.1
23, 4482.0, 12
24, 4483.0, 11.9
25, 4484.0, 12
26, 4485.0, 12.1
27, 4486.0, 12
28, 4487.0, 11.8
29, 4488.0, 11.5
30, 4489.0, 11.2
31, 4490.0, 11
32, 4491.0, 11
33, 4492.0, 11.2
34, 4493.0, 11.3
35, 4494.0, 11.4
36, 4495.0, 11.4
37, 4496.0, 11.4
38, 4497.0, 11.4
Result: 12.2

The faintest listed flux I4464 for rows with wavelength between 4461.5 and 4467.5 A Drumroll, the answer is 11.3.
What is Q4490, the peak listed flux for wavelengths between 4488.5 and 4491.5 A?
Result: 11.2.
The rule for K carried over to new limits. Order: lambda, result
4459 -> 10.7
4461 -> 10.9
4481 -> 12.1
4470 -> 10.8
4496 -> 11.4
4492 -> 11.2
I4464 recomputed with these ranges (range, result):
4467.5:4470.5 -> 10.8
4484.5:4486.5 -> 12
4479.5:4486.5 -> 11.9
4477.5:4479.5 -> 12.5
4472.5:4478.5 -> 12.2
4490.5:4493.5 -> 11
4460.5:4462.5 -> 10.9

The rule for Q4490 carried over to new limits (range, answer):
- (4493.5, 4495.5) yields 11.4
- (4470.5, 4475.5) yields 13.1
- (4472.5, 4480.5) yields 13.2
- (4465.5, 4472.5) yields 11.8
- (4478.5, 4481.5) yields 12.5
